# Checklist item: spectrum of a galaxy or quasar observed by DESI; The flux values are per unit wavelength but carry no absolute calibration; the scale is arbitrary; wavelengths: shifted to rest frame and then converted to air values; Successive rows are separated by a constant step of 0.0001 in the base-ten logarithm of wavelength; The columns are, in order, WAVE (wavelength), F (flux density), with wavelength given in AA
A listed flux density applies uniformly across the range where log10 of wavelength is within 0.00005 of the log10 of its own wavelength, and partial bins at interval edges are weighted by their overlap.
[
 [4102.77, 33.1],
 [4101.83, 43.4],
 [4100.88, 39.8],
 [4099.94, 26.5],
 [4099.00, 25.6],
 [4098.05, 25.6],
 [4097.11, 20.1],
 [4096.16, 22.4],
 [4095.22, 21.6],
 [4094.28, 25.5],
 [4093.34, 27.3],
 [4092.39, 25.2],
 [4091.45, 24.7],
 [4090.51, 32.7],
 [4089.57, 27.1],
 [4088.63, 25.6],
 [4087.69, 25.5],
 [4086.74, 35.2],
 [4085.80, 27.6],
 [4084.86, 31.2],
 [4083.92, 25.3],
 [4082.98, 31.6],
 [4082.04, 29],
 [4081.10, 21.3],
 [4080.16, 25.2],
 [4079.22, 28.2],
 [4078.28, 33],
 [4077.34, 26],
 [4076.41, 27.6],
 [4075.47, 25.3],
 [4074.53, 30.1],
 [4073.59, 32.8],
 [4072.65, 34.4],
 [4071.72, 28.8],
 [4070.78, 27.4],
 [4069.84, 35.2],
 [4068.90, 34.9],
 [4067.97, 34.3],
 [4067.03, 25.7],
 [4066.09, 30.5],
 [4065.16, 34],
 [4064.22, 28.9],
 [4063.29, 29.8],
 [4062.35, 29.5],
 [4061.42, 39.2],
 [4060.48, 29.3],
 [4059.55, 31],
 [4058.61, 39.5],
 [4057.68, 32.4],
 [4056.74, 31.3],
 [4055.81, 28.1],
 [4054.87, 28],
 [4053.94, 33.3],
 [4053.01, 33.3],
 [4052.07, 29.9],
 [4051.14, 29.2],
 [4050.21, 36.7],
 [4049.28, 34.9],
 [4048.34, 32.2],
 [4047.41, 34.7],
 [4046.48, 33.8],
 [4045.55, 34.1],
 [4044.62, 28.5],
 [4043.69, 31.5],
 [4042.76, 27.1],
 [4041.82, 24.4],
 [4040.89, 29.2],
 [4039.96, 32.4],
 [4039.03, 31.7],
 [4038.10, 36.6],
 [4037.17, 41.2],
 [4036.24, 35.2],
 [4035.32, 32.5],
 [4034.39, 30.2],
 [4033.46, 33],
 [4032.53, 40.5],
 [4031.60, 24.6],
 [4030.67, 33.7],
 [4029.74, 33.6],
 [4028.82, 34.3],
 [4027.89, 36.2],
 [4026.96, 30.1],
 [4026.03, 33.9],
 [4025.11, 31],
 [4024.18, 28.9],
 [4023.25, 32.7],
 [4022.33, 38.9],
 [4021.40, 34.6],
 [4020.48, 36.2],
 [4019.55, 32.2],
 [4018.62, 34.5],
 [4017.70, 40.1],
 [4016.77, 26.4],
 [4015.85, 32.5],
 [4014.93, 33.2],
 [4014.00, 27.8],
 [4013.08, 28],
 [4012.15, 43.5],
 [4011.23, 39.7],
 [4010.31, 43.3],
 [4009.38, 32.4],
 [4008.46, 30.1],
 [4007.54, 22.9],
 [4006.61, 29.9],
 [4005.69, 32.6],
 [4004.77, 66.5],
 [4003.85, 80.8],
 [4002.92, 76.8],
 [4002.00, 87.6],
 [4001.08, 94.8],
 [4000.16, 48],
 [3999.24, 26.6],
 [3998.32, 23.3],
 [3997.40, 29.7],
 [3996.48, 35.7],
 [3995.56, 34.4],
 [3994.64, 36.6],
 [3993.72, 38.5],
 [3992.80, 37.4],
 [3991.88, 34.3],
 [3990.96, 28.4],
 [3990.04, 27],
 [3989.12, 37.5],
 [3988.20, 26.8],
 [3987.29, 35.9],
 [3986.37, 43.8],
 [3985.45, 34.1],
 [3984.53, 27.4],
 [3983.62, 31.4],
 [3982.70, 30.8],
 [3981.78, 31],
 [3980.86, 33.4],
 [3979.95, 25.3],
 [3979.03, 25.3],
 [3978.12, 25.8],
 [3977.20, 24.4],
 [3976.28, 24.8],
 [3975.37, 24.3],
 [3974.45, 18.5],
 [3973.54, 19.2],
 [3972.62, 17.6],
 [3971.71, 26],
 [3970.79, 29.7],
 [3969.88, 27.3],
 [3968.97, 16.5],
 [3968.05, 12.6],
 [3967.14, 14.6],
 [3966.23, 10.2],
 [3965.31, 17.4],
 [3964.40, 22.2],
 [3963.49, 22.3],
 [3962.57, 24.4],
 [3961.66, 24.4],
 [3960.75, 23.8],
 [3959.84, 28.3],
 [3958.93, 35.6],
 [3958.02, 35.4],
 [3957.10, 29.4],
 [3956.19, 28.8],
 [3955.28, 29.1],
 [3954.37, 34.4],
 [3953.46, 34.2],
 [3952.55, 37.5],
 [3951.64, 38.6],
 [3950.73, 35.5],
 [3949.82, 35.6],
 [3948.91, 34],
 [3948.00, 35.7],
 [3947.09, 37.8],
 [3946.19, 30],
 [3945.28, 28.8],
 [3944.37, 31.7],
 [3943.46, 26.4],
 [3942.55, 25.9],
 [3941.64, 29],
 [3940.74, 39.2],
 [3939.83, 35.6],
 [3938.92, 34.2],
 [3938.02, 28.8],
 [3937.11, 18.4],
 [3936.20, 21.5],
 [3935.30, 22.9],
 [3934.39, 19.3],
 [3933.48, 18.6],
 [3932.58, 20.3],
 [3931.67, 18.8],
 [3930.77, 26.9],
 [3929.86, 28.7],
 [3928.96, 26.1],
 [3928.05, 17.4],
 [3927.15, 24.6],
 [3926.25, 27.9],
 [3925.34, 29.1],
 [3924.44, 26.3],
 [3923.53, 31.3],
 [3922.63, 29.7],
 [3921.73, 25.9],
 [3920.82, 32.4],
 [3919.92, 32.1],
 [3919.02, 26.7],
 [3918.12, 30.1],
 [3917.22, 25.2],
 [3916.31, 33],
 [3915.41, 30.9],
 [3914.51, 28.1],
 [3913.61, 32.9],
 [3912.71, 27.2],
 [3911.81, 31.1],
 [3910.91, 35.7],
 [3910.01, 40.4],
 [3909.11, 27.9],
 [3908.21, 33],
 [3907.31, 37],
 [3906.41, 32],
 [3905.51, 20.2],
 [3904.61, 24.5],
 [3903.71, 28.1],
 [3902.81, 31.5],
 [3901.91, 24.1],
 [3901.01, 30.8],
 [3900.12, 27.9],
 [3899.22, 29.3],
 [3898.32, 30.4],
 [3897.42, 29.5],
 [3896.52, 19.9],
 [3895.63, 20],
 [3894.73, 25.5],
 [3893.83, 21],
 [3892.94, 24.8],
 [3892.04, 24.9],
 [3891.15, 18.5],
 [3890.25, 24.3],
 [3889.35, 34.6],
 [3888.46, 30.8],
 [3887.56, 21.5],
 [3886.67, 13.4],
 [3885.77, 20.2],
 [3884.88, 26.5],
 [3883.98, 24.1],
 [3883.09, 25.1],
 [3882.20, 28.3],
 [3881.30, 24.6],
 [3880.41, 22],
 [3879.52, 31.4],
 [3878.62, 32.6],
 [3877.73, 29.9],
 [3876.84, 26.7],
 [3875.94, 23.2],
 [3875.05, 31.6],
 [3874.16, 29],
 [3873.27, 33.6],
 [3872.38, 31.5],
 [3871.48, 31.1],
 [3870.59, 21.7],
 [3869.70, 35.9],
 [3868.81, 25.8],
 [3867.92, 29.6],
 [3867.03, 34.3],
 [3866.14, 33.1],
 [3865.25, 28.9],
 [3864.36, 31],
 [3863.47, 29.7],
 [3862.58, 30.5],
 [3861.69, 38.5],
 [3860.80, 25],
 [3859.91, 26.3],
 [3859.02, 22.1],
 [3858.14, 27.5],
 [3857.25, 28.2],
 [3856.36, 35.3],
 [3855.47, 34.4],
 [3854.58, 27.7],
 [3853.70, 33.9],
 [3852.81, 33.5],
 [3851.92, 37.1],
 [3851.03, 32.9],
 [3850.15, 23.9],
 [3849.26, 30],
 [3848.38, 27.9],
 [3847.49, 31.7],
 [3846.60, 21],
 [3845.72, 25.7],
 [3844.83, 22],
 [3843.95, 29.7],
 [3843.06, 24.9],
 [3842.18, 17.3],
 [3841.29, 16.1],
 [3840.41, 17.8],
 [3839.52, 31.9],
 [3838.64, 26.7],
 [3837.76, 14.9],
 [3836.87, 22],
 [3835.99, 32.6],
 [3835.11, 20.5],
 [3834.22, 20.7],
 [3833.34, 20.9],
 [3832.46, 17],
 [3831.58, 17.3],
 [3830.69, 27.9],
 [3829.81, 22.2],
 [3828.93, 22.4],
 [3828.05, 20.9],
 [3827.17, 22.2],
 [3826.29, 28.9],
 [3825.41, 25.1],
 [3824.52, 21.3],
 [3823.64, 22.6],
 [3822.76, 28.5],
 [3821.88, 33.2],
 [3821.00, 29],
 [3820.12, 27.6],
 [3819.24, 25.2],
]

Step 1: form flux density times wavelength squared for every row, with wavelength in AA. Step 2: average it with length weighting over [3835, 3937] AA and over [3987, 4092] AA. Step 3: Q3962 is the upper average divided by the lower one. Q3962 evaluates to 1.3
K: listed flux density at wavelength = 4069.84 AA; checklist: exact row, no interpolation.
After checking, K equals 35.2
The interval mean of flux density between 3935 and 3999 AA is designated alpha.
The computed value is 28.8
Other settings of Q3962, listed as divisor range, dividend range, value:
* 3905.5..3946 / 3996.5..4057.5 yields 1.35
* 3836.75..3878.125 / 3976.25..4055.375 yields 1.36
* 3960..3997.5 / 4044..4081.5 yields 1.19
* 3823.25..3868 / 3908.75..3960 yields 1.17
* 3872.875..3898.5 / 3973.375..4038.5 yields 1.48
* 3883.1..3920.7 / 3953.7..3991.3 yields 1.00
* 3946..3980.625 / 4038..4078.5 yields 1.23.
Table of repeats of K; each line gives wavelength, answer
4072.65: 34.4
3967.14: 14.6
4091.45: 24.7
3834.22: 20.7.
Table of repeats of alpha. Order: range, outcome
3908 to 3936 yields 27.7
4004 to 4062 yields 33.6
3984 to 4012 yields 41.4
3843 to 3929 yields 28.3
